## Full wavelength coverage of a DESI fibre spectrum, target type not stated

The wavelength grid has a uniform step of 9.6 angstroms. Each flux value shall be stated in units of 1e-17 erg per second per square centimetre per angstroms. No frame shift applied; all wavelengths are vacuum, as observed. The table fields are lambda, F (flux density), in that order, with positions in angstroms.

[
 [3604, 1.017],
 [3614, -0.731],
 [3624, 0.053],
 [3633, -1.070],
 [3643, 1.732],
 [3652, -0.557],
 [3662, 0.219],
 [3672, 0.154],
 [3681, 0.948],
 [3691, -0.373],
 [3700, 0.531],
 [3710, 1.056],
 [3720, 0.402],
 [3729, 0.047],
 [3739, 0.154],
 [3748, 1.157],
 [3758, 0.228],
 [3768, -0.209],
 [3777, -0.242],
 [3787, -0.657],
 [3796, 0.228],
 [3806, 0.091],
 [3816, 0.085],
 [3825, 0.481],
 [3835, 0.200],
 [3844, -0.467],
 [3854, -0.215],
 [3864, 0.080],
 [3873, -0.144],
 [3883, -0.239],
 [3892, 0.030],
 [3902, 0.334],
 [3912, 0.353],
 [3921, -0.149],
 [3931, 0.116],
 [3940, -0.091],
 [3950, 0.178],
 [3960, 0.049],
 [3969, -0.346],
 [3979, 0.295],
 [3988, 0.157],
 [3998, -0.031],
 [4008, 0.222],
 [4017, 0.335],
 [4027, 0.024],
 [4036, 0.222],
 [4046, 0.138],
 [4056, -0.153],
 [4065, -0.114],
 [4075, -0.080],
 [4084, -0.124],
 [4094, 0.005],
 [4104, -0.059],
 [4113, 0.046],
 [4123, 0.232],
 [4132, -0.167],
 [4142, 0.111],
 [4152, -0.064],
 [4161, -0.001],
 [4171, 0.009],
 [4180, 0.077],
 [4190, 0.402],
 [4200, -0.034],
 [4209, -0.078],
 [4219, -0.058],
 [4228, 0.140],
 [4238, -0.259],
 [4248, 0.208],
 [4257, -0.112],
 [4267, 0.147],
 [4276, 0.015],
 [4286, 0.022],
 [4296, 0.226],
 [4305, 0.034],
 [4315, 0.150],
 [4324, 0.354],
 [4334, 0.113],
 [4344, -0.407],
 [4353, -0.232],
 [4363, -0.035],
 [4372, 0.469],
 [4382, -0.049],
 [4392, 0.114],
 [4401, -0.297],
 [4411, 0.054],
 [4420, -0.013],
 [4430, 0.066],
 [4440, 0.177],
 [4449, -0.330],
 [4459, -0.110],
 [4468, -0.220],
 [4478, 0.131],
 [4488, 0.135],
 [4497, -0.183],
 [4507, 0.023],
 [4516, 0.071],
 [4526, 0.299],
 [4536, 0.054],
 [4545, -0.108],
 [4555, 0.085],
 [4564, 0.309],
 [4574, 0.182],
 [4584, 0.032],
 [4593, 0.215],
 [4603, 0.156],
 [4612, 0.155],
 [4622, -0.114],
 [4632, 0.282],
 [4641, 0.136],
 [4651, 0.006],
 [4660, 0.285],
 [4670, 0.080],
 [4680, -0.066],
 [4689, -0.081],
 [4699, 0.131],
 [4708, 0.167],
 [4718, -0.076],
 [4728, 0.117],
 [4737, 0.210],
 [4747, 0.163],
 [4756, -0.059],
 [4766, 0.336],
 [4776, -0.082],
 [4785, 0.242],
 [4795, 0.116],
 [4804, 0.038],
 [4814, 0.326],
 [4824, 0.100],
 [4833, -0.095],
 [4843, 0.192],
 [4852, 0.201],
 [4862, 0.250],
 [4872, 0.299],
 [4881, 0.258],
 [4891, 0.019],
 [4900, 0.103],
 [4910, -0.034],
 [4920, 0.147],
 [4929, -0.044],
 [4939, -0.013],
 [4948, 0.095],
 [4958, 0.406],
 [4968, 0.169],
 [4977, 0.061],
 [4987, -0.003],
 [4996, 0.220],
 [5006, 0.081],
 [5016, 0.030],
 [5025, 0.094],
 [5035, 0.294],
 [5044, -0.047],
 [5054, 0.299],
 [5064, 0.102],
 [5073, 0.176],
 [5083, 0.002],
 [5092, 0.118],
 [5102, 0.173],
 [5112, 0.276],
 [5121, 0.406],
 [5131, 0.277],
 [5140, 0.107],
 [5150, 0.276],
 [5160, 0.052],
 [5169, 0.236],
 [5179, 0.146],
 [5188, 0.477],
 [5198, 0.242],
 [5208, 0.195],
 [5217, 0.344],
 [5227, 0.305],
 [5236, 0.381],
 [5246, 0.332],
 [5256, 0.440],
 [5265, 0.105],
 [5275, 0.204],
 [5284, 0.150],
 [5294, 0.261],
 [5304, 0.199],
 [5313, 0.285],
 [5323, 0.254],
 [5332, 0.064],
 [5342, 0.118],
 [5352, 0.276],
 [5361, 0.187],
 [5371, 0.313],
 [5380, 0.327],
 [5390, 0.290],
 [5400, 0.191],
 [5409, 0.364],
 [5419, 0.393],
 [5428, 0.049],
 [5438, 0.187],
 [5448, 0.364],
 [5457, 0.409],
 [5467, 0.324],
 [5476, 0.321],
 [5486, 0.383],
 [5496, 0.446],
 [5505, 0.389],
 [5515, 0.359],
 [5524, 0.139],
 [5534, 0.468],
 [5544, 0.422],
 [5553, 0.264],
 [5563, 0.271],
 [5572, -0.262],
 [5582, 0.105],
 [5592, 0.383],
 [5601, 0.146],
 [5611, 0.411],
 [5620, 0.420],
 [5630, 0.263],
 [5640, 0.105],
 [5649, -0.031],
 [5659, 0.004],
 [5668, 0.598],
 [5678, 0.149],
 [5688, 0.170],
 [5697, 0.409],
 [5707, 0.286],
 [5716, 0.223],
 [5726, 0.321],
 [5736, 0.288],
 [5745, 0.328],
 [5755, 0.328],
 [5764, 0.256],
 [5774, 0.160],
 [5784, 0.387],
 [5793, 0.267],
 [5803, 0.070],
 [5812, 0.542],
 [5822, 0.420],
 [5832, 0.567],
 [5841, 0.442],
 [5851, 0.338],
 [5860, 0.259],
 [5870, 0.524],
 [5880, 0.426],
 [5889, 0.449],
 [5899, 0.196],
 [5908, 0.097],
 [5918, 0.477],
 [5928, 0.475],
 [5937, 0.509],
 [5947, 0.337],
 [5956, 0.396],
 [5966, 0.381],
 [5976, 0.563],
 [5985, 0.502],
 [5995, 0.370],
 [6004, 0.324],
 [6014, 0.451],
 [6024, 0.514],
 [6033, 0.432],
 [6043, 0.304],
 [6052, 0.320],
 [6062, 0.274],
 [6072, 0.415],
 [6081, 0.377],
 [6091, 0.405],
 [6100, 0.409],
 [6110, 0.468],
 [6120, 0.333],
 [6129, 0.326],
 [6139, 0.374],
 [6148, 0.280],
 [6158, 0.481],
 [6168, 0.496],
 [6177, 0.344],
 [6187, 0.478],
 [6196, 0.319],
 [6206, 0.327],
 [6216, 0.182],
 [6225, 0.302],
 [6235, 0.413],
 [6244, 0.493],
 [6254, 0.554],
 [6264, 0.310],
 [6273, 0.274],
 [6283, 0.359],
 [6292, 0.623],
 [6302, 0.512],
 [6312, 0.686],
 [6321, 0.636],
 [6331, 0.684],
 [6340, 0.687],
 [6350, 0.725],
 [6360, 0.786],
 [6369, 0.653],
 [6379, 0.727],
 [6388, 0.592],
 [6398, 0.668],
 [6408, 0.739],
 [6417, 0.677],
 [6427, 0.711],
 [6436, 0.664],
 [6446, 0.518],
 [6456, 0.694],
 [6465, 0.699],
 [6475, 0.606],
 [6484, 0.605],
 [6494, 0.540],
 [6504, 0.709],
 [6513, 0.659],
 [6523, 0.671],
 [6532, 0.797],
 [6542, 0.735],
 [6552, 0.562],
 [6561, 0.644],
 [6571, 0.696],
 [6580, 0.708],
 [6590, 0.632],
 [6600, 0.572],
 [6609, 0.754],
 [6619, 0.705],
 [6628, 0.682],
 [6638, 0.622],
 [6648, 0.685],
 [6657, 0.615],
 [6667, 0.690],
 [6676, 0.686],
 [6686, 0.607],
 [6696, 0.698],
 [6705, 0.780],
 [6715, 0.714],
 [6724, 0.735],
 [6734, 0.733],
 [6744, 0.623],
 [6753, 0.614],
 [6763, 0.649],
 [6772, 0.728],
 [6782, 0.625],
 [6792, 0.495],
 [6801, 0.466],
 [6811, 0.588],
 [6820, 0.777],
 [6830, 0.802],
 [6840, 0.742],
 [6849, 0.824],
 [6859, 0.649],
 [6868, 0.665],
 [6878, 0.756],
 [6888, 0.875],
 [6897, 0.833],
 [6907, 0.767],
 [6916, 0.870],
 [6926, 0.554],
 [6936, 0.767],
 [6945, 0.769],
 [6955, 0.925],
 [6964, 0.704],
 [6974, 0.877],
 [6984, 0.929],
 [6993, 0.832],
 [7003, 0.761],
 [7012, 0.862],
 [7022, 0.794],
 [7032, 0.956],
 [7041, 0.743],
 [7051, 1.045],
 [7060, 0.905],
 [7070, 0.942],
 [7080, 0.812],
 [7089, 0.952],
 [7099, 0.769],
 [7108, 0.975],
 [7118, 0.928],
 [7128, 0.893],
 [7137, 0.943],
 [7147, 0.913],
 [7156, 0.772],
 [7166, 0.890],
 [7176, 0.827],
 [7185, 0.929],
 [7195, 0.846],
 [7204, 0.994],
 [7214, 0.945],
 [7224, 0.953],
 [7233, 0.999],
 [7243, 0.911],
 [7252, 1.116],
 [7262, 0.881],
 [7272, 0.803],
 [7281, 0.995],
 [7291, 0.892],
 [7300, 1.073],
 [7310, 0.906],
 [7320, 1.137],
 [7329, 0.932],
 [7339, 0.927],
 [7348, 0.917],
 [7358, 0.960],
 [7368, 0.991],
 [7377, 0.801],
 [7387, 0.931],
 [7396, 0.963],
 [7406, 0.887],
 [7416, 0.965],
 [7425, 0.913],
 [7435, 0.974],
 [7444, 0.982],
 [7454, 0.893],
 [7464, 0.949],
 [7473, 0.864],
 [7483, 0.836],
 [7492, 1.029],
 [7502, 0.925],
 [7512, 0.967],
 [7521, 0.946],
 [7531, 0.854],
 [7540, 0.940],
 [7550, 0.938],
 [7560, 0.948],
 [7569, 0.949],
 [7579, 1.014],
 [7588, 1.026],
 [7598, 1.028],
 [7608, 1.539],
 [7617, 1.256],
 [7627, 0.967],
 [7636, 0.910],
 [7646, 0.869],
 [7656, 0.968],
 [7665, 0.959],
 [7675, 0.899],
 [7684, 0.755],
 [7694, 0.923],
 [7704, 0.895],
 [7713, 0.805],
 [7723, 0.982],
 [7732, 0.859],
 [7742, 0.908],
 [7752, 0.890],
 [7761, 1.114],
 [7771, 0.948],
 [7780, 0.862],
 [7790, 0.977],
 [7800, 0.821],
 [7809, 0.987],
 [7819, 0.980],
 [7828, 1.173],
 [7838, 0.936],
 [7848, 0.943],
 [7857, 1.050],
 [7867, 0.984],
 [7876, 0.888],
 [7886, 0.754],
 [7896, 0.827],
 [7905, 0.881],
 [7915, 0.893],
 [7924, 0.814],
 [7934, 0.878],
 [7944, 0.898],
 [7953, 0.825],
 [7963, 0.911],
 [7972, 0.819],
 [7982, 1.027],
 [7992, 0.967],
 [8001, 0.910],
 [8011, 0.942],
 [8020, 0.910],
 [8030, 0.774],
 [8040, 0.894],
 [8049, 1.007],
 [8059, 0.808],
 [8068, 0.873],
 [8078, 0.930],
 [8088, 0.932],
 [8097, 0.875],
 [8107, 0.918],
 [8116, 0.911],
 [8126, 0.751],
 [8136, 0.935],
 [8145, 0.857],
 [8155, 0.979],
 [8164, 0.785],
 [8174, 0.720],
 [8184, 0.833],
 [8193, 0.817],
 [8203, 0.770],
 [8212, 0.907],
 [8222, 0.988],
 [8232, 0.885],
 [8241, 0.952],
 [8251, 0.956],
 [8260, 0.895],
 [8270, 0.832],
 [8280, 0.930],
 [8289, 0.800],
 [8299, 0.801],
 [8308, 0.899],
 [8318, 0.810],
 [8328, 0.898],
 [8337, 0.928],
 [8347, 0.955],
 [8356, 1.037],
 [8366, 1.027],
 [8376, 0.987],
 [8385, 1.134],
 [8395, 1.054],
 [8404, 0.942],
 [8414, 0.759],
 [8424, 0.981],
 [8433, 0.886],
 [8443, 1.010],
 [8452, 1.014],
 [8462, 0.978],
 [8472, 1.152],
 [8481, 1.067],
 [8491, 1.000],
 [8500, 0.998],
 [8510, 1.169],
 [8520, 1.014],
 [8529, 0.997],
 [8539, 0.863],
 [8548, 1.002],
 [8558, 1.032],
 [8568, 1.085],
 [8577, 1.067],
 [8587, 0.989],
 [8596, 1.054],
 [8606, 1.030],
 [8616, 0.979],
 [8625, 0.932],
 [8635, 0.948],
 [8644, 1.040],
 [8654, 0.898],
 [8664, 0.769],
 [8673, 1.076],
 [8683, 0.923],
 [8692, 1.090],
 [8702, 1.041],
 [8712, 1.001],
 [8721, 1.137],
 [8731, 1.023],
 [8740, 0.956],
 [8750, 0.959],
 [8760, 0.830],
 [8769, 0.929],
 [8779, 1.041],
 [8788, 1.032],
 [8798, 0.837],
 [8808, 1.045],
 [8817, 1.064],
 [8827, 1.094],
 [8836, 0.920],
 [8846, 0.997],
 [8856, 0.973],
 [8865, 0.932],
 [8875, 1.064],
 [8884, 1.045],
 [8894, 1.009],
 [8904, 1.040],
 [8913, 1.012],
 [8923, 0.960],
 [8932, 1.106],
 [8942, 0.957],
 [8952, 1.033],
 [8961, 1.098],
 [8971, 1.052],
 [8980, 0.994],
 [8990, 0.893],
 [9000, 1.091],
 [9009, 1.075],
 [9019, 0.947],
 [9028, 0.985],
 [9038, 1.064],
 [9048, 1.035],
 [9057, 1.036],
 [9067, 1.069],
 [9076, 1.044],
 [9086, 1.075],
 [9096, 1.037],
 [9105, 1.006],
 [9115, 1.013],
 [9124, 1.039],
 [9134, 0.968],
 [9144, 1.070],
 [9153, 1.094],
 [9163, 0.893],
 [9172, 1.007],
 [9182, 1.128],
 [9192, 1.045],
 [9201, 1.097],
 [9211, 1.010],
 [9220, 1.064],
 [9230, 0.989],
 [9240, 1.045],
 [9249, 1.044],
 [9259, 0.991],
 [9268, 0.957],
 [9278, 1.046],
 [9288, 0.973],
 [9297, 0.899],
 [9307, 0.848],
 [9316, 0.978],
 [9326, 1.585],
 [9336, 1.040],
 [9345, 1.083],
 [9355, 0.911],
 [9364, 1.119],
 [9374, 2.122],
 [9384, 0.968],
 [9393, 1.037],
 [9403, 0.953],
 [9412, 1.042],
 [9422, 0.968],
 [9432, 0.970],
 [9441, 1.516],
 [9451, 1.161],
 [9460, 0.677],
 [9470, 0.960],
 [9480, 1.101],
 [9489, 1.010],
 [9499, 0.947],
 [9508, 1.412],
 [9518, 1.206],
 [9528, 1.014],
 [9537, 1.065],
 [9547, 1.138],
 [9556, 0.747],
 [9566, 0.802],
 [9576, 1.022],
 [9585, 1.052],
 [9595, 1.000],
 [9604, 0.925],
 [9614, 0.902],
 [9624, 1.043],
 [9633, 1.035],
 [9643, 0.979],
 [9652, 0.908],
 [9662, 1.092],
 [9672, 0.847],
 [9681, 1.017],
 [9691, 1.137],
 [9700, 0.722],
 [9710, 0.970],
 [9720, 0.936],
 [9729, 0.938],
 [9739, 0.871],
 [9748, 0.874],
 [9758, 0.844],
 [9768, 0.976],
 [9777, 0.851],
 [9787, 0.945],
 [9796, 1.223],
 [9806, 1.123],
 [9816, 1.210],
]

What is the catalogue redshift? 0.58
